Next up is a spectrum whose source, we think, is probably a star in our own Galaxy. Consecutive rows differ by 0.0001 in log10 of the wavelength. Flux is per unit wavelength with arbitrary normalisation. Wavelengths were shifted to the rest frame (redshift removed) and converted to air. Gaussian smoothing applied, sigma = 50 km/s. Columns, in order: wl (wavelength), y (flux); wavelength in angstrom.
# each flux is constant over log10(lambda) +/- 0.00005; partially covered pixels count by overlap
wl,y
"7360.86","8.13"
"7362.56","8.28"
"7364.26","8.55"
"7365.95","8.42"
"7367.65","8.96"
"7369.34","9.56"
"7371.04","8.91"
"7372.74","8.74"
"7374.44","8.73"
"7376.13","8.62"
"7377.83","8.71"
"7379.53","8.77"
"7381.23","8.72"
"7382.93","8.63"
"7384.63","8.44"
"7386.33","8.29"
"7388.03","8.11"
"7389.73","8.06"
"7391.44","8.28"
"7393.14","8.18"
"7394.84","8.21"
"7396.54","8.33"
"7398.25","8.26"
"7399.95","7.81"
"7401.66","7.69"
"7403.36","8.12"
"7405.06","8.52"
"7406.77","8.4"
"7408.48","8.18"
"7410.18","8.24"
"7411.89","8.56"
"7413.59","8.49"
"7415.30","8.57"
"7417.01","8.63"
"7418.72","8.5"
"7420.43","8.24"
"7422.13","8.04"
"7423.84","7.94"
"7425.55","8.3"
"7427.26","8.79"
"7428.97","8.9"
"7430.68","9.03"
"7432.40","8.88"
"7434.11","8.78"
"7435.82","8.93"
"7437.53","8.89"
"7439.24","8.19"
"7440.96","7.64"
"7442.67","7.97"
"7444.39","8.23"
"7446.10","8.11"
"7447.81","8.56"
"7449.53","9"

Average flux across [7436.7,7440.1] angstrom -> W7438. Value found 8.54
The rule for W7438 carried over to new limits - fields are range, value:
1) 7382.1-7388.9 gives 8.37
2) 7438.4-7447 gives 8.03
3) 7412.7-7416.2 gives 8.54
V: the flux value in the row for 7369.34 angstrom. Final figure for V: 9.56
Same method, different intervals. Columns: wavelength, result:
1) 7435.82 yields 8.93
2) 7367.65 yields 8.96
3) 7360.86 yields 8.13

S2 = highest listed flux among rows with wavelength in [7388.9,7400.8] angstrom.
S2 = 8.33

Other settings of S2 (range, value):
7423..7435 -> 9.03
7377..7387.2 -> 8.77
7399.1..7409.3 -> 8.52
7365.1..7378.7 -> 9.56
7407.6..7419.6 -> 8.63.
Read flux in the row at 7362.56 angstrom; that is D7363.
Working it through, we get 8.28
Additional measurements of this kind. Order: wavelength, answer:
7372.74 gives 8.74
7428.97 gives 8.9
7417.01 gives 8.63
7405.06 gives 8.52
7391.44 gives 8.28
